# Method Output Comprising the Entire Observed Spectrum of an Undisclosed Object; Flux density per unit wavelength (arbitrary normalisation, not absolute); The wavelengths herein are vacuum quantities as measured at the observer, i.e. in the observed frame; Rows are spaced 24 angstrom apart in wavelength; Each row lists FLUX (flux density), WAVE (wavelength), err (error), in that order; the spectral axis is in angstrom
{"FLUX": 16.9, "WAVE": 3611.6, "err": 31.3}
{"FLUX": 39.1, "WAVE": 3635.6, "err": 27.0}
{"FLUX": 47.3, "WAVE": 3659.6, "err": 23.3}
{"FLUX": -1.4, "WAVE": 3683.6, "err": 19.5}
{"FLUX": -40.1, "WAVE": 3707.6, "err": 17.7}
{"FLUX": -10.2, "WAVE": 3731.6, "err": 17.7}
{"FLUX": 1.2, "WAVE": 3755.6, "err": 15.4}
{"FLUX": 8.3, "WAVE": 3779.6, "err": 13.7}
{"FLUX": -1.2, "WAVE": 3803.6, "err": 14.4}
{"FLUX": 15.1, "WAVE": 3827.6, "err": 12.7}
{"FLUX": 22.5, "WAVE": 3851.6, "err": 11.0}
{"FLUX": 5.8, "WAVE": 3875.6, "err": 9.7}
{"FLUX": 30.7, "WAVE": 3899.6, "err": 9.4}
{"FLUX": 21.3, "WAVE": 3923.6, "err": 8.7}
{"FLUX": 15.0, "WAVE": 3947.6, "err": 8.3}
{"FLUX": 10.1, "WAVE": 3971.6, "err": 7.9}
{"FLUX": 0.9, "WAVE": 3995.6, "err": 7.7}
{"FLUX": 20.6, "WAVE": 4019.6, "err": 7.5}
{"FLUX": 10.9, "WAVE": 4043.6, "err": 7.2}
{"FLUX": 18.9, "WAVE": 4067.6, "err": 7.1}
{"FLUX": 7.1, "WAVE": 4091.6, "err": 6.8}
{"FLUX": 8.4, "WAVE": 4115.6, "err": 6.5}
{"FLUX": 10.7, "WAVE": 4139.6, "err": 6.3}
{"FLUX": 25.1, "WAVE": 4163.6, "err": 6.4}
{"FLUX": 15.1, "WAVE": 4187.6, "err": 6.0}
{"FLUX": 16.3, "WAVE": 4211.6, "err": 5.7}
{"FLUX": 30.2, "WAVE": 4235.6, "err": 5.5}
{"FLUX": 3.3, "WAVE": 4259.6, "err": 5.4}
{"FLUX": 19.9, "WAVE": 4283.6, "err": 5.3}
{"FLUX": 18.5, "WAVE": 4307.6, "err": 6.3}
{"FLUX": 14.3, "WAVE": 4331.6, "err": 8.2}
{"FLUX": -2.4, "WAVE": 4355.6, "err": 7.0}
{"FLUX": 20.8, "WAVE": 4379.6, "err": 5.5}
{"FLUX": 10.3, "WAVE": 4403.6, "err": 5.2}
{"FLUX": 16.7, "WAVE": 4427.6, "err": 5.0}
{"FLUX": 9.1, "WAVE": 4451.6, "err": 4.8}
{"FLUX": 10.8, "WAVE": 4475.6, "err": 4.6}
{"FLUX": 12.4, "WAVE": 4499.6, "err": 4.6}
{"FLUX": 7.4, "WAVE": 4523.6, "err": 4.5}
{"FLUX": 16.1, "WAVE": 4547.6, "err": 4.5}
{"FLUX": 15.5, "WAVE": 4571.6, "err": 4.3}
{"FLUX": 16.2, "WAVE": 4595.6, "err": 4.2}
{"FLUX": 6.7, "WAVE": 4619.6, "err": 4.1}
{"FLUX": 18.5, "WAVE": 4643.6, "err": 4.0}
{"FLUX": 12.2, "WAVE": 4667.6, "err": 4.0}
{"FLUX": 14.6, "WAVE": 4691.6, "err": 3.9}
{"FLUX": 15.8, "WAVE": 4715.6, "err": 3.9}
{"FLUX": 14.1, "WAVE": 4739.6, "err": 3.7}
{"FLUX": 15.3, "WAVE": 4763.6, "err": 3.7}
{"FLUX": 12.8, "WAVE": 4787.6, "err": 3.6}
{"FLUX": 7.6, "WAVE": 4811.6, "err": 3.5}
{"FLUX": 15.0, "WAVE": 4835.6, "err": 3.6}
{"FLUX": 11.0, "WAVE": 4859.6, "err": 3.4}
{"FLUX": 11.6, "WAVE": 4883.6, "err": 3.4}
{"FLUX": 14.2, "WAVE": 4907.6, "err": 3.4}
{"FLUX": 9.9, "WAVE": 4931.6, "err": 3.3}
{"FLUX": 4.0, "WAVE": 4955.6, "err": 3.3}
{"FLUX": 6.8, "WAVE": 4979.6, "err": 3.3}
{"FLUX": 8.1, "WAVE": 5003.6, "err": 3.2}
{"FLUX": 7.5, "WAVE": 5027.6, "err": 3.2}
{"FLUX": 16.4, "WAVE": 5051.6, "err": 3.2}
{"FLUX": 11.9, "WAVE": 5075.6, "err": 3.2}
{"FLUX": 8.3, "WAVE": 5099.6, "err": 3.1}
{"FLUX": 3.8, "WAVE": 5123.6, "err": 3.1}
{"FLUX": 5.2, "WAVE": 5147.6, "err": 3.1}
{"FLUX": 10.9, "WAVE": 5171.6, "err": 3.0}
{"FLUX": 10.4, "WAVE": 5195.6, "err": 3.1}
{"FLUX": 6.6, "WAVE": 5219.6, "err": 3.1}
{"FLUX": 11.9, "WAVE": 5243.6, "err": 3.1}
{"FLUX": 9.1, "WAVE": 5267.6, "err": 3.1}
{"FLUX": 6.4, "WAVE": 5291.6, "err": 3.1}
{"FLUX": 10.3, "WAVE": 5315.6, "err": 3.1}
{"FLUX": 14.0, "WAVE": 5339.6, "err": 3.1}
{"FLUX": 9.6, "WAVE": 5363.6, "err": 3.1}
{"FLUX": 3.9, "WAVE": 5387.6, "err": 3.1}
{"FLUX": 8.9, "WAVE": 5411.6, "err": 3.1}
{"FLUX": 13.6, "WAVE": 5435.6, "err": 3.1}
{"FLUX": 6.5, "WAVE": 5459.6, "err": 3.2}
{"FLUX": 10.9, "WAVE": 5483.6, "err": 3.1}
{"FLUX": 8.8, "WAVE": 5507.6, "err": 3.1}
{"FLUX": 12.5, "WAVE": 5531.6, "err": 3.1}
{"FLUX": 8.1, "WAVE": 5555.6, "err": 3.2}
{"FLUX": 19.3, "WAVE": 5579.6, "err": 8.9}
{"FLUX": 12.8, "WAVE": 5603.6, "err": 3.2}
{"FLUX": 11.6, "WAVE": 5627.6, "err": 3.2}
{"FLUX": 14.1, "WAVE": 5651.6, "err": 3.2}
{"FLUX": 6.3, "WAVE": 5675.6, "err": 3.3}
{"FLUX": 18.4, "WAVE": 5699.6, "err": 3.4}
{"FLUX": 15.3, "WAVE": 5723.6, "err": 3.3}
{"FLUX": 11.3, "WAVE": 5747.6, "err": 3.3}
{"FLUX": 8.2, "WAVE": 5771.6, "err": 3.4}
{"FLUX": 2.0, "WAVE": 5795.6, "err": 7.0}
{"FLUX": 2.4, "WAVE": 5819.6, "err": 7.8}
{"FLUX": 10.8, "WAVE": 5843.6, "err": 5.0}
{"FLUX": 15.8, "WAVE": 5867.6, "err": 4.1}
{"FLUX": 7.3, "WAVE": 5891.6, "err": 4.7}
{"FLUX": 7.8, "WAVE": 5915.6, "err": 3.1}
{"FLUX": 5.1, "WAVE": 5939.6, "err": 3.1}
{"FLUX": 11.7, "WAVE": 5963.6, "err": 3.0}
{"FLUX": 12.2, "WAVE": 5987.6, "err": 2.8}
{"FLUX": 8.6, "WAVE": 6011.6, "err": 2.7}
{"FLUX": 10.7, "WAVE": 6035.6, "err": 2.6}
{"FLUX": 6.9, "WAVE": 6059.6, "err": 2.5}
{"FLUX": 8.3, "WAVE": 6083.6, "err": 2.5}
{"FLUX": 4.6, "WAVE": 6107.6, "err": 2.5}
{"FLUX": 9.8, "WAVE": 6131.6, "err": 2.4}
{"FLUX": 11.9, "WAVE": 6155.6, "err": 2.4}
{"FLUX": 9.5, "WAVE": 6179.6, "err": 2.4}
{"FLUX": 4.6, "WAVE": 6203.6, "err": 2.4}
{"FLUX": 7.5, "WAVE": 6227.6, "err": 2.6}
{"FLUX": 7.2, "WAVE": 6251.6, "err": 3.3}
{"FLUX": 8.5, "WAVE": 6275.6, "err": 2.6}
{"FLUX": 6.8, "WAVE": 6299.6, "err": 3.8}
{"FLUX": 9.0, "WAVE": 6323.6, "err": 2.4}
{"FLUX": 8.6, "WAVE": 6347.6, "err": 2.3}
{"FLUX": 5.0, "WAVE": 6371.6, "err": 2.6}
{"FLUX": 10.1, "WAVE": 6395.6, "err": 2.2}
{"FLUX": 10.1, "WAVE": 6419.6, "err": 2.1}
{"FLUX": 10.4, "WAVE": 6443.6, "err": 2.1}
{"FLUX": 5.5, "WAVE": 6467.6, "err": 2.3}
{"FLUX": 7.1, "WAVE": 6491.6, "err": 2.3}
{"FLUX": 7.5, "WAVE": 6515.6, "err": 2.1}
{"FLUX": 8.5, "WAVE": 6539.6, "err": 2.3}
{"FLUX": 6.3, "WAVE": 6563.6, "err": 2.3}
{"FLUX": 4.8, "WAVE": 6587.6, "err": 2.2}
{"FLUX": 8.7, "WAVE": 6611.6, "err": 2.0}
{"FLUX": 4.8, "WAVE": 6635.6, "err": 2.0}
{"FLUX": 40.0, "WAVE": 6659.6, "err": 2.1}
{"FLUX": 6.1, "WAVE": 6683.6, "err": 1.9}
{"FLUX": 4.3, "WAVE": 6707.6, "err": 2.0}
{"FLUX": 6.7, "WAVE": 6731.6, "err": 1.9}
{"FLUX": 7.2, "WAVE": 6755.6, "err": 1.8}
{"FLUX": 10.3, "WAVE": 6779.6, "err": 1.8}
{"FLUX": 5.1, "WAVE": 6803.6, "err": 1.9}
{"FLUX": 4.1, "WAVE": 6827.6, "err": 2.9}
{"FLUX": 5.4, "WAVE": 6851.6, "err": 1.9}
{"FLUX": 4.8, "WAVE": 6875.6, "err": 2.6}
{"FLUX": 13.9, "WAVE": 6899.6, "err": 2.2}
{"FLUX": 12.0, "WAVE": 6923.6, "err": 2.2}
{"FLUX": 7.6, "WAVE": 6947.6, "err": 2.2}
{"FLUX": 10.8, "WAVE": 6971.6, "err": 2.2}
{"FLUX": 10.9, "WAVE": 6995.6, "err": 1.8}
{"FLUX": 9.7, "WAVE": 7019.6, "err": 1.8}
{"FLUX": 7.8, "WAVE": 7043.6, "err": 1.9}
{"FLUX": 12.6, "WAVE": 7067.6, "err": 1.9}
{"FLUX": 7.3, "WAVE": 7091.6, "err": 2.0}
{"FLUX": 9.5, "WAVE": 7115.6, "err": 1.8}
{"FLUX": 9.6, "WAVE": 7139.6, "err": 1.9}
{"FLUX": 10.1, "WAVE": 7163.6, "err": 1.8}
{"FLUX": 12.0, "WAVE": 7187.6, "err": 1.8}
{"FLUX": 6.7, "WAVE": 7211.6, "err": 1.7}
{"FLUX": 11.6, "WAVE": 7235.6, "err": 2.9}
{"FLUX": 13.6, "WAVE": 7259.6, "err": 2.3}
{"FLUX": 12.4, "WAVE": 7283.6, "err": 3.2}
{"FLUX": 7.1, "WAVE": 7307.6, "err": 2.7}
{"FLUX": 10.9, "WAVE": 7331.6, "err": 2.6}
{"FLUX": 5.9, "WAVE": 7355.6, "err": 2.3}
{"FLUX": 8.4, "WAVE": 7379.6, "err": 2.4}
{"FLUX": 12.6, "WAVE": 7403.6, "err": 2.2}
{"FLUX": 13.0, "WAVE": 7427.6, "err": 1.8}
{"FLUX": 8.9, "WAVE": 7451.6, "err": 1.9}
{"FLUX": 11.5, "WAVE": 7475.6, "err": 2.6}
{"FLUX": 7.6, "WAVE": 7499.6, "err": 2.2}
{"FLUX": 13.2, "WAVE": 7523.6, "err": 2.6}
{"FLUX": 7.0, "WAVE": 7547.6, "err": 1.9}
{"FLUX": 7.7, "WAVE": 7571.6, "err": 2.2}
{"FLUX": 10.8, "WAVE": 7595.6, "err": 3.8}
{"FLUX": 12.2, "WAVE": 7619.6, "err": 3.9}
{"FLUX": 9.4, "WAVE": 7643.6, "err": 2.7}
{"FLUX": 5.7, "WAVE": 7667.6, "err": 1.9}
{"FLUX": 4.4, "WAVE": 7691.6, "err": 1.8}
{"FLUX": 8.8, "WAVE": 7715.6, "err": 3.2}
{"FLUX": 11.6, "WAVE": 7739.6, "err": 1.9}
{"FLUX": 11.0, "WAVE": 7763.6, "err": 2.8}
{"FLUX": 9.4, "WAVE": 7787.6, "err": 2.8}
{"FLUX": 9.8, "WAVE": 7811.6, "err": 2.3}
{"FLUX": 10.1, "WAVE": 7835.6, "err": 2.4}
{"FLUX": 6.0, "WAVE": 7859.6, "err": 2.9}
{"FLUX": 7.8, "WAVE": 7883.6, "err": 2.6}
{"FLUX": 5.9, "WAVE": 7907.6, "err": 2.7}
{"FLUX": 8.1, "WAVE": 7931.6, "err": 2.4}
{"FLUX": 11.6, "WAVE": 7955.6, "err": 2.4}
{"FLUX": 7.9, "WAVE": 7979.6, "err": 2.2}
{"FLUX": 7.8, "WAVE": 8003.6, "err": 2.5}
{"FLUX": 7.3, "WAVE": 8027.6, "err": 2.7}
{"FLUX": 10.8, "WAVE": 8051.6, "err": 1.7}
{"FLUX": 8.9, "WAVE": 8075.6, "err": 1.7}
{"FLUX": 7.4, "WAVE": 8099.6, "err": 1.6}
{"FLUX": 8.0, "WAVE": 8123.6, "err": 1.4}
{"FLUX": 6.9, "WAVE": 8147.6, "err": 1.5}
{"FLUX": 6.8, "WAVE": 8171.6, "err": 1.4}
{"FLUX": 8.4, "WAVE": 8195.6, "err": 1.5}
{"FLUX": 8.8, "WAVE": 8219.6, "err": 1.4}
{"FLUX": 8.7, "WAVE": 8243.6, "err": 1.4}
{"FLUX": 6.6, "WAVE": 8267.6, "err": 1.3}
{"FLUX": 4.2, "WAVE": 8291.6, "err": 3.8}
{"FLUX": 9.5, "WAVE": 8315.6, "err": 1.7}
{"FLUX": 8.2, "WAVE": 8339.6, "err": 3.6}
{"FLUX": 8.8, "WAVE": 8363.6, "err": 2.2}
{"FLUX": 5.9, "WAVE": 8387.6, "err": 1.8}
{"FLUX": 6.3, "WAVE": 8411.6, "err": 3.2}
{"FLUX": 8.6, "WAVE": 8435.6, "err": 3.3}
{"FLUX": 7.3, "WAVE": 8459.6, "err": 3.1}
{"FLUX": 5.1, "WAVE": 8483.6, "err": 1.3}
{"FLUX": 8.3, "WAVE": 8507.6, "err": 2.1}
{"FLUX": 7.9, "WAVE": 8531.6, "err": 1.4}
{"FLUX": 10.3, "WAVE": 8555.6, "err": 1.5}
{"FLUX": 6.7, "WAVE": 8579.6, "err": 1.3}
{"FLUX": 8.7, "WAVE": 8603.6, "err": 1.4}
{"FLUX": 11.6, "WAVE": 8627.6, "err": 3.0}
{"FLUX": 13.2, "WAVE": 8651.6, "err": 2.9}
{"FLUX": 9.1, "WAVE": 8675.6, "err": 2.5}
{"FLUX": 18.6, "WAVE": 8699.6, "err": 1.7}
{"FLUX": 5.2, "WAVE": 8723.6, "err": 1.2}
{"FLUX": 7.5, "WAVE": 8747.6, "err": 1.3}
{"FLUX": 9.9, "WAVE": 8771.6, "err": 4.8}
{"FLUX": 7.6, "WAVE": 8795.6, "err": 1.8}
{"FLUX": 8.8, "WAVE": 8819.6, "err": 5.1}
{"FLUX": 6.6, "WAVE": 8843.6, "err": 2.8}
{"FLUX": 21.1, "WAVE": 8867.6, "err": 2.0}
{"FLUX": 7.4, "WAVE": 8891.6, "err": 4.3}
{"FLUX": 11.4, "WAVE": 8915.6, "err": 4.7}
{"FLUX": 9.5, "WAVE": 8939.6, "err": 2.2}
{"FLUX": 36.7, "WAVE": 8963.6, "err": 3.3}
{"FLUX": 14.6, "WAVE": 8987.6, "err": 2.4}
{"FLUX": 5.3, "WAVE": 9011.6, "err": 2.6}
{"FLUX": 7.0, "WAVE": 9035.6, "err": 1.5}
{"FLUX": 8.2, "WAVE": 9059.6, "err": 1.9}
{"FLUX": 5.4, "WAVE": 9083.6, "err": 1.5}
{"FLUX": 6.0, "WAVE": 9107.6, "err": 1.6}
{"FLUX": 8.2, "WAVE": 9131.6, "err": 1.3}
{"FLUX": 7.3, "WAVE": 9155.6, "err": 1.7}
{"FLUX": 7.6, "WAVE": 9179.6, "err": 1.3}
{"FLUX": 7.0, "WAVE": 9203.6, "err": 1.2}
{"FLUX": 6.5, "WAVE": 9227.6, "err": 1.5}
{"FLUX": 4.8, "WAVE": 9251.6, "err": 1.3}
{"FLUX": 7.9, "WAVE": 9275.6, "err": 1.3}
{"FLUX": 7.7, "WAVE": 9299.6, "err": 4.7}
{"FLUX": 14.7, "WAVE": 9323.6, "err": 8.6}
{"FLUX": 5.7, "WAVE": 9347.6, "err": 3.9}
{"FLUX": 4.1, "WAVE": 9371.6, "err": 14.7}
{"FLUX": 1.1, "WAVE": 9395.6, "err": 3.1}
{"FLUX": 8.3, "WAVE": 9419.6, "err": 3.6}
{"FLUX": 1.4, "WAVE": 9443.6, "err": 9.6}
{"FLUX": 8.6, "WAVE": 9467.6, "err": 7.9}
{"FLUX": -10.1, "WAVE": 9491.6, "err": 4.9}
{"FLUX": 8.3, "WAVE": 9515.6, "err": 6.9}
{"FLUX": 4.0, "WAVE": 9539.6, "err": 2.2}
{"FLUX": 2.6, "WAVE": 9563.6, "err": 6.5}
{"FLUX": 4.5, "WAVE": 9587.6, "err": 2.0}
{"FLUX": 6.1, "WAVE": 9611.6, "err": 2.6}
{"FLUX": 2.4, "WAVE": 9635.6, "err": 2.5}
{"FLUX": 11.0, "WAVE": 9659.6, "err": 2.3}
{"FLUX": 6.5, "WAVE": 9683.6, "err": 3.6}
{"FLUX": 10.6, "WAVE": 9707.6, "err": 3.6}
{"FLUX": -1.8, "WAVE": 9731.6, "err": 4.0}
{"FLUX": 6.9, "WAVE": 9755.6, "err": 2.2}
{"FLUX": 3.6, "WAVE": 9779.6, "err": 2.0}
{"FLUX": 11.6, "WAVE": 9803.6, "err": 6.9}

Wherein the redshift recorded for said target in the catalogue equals 0.788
